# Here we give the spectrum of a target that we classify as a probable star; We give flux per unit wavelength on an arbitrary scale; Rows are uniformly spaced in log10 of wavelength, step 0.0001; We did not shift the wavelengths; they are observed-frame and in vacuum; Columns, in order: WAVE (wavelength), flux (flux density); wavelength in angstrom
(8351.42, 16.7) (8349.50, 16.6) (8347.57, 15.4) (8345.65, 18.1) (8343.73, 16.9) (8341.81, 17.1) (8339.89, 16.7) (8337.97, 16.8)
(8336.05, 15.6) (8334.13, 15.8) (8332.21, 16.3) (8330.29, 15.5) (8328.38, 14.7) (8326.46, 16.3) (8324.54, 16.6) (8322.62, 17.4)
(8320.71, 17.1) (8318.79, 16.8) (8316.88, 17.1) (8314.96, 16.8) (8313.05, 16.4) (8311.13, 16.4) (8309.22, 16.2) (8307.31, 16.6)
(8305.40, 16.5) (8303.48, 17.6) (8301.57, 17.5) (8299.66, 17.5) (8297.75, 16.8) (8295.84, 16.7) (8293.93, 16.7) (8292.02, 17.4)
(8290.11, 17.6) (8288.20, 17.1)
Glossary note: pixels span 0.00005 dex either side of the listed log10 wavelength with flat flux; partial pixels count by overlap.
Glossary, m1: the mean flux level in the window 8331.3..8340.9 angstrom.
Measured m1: 16.2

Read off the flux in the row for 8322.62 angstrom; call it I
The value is 17.4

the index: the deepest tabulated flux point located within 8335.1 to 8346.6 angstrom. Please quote 15.6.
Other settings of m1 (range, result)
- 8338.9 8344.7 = 16.9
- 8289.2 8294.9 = 17.2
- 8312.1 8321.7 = 16.9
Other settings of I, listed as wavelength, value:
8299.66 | 17.5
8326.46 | 16.3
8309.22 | 16.2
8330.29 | 15.5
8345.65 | 18.1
